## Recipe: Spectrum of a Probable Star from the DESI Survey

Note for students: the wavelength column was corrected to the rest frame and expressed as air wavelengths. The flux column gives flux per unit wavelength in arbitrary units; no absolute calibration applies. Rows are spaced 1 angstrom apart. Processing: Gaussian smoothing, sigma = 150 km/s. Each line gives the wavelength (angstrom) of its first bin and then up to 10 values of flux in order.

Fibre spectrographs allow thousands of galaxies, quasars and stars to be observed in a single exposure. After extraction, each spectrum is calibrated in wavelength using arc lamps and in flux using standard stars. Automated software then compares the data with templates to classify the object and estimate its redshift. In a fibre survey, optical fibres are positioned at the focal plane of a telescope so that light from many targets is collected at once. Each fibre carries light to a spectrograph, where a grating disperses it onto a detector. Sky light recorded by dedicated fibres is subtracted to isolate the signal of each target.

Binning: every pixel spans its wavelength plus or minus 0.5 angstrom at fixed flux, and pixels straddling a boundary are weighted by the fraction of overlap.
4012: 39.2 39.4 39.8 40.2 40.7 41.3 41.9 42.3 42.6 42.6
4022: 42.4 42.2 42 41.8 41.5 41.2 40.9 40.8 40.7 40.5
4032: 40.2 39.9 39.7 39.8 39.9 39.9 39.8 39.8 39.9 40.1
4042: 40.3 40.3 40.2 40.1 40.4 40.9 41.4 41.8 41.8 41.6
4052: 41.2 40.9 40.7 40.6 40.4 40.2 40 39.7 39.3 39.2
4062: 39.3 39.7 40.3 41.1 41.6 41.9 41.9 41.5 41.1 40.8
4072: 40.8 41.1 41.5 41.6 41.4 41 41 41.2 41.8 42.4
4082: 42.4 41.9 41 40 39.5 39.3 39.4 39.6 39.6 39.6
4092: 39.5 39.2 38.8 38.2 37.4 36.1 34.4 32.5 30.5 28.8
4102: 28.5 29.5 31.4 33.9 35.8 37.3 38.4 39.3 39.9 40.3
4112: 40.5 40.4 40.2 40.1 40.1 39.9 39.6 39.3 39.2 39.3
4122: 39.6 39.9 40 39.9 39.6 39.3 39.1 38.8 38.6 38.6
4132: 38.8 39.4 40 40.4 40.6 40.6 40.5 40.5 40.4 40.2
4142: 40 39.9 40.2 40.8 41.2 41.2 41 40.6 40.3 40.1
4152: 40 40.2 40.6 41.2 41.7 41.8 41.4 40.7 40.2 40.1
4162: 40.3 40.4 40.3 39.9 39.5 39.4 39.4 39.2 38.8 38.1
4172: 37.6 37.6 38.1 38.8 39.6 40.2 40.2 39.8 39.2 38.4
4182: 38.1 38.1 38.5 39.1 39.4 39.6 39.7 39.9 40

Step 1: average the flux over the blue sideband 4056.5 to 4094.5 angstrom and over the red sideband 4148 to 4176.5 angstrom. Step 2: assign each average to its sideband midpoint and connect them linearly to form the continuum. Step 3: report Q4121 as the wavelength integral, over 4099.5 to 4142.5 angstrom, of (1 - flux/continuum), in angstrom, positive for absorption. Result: 2.0 angstrom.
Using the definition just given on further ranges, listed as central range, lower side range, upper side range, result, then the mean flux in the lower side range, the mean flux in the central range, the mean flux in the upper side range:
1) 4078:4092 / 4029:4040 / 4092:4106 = -2.1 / 40.1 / 40.6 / 34.1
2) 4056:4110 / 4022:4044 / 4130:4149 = 2.2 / 40.6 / 38.8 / 40.2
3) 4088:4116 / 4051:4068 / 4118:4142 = 2.3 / 40.5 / 36.8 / 39.7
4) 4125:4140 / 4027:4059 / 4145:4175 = 0.2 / 40.5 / 39.7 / 40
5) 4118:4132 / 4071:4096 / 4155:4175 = 0.3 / 40.4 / 39.3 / 39.7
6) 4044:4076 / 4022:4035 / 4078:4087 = 0.2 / 41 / 40.8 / 41.2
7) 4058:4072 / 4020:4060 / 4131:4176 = 0.0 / 40.7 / 40.6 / 40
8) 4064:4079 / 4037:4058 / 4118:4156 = -0.3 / 40.6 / 41.3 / 40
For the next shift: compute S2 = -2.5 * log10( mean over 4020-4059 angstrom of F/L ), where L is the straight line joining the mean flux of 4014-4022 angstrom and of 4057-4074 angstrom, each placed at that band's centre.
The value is 0.01 mag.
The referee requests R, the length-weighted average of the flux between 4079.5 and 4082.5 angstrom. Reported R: 42.2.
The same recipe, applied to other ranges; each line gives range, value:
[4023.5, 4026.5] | 41.8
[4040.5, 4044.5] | 40.2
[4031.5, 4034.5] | 39.9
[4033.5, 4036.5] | 39.8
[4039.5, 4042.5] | 40.1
